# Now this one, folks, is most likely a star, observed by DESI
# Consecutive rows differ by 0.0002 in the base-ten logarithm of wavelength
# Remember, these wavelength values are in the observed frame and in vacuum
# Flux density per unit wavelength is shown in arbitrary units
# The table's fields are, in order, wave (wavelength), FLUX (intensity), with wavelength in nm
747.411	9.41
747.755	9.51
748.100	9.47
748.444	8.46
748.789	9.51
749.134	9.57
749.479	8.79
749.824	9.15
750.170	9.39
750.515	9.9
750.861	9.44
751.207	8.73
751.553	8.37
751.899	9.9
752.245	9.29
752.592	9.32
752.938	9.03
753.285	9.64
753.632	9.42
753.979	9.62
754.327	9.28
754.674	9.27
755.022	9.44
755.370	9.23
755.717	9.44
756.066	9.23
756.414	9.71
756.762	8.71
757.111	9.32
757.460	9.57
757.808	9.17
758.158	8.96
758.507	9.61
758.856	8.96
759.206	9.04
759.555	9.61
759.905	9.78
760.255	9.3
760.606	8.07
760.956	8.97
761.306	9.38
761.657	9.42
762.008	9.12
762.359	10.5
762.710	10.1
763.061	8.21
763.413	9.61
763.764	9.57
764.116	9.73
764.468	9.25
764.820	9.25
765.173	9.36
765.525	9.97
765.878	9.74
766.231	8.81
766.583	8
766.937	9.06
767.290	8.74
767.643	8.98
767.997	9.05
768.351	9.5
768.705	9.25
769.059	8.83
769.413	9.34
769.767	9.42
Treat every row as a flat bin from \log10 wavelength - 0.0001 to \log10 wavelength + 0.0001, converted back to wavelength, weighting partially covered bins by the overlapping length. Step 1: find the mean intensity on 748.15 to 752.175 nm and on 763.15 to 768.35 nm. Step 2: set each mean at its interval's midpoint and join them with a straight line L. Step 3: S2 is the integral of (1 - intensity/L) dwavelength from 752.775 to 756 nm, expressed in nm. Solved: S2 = -0.06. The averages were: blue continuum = 9.21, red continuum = 9.21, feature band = 9.37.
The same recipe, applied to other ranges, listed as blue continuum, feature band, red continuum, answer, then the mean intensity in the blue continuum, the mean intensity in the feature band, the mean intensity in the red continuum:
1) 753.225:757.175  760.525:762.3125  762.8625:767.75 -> 0.02 nm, 9.35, 9.15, 9.17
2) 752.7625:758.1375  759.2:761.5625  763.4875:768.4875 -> 0.02 nm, 9.33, 9.18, 9.22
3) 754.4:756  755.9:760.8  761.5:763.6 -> 0.10 nm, 9.33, 9.22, 9.5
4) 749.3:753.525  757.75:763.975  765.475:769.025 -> -0.11 nm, 9.25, 9.3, 9.07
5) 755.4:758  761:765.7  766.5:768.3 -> -0.24 nm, 9.3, 9.48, 8.85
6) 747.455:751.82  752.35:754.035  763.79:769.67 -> -0.03 nm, 9.21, 9.39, 9.19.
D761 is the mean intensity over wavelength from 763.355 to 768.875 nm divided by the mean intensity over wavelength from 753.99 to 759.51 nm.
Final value 1.0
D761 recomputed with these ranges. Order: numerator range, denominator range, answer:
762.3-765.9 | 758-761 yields 1.04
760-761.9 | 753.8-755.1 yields 0.96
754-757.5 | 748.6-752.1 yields 1.01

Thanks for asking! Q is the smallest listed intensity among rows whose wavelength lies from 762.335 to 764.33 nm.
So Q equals 8.21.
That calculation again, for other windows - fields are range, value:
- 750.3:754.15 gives 8.37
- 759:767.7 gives 8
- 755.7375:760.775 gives 8.07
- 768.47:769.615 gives 8.83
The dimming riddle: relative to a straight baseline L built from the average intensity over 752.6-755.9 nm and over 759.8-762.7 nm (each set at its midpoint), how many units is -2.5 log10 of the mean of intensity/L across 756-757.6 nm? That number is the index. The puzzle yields 0.006 mag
